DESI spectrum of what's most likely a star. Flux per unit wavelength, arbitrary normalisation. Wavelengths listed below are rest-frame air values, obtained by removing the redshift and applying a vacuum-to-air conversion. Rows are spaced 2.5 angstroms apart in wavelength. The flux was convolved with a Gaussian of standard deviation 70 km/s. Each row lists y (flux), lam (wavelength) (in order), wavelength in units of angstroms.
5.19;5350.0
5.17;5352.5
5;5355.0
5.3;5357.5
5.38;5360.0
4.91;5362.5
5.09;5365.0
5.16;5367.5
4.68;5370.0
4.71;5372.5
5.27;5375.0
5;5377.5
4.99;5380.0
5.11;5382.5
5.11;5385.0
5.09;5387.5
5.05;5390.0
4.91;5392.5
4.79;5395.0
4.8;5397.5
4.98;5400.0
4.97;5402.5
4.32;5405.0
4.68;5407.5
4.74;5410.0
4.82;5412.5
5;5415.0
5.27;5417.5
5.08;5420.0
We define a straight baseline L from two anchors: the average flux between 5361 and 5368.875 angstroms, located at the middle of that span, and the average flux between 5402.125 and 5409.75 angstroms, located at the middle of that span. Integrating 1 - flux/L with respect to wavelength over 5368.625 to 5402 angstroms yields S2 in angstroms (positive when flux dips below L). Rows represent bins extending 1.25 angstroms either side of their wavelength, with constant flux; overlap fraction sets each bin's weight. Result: -0.8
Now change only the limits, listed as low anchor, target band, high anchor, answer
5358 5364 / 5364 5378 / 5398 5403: 0.3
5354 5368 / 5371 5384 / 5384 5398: 0.1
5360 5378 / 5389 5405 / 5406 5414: -0.1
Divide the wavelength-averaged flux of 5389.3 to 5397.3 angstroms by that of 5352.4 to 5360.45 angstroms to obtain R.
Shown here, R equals 0.9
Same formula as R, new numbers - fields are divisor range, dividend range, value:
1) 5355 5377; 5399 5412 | 0.94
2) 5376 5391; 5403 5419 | 0.95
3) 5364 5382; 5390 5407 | 0.96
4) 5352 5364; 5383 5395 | 0.97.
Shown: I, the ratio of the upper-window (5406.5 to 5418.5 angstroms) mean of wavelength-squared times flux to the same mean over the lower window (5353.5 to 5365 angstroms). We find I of 1.0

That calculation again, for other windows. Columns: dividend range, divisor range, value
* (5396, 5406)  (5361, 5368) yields 0.96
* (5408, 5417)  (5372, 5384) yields 0.98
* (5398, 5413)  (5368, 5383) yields 0.97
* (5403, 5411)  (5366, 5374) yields 0.96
